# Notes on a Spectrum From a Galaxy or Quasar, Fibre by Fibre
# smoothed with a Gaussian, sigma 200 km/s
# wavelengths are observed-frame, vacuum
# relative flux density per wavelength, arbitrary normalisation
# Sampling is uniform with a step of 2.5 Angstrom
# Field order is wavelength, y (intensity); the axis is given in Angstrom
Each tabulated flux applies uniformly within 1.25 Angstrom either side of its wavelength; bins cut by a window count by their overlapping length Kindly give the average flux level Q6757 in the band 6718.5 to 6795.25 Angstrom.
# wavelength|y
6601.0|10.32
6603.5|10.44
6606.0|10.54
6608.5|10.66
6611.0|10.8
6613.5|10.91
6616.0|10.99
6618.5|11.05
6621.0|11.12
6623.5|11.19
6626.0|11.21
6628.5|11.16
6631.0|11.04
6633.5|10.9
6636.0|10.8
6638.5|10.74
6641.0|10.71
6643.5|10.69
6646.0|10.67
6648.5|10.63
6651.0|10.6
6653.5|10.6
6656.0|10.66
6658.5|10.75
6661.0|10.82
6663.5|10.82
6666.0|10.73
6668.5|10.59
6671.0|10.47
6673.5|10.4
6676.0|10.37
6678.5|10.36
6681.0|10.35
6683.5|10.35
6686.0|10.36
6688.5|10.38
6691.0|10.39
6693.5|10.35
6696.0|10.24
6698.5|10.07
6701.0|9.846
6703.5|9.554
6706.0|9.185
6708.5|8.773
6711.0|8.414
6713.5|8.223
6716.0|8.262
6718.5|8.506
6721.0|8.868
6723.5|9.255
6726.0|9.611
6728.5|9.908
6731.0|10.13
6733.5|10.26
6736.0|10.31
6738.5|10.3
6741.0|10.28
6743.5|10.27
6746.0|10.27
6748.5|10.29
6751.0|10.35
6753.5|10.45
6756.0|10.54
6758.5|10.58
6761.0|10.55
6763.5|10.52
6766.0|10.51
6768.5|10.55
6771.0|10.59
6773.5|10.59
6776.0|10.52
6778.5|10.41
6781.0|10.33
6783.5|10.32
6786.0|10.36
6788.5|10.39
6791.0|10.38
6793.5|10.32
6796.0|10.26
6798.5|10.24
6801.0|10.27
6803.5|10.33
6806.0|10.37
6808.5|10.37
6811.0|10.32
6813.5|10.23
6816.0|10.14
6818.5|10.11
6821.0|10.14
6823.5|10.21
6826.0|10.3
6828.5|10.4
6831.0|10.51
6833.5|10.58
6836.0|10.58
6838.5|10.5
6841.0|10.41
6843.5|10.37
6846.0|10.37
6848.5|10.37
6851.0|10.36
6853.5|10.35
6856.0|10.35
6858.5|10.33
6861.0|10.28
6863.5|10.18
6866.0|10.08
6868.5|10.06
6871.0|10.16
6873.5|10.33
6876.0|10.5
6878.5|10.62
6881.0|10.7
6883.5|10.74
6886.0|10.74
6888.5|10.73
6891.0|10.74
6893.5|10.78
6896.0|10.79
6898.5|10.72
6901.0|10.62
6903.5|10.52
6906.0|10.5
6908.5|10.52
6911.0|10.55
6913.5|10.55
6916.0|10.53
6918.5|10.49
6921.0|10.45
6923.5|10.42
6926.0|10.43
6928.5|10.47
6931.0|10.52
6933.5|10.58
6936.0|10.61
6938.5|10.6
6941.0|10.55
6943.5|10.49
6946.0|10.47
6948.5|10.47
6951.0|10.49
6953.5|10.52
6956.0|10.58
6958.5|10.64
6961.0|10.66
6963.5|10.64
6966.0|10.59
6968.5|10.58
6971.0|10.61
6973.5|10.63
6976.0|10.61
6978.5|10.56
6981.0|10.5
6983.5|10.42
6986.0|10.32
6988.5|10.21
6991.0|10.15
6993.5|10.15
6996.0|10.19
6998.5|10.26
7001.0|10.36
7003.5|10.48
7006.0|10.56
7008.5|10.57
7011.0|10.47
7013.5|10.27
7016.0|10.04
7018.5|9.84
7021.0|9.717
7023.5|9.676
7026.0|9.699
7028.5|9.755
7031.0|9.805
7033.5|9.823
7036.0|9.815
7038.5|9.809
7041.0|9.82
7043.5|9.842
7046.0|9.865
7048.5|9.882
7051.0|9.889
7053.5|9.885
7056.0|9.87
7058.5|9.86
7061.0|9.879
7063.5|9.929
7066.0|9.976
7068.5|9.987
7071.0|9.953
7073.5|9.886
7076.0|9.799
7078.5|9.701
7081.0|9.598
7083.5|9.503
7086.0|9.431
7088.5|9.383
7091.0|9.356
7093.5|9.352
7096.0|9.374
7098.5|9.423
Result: 10.2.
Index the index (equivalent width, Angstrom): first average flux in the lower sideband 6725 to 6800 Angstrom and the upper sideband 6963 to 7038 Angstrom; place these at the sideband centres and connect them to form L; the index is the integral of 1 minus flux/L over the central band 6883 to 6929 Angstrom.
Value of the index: -1.4 Angstrom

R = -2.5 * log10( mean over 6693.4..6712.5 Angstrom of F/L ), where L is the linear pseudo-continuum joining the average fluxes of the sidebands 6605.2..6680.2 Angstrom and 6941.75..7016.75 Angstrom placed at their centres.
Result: 0.13 mag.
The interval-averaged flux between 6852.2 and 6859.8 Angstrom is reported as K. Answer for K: 10.3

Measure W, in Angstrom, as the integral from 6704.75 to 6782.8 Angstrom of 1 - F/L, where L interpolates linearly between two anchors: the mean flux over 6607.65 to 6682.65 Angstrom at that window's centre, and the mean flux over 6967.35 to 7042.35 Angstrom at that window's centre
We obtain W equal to 5.0 Angstrom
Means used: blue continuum 10.8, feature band 9.93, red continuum 10.2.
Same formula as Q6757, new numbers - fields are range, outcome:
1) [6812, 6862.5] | 10.3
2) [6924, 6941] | 10.5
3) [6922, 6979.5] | 10.6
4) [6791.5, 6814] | 10.3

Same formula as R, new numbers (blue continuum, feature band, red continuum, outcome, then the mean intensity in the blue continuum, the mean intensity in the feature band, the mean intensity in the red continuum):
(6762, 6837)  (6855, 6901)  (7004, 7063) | -0.03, 10.4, 10.5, 9.95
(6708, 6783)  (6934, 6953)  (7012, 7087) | -0.07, 9.96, 10.5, 9.83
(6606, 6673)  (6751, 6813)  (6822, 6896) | 0.02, 10.8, 10.4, 10.4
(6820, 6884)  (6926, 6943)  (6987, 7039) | -0.03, 10.4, 10.5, 10.1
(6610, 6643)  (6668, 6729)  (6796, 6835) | 0.11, 11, 9.71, 10.3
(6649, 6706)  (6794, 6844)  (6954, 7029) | 0.00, 10.4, 10.3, 10.3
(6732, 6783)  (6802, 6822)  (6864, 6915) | 0.02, 10.4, 10.3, 10.5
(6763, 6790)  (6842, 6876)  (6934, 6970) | 0.02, 10.5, 10.3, 10.6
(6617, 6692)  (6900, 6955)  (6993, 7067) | -0.03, 10.7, 10.5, 10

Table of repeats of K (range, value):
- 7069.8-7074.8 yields 9.92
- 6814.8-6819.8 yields 10.1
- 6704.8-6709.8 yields 8.97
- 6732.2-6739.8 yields 10.3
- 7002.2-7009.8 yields 10.5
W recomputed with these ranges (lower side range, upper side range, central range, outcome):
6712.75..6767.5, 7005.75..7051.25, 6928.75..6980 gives -3.23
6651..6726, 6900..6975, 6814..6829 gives 0.08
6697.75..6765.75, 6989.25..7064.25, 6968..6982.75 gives -0.90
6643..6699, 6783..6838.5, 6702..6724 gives 3.53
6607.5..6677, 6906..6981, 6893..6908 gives -0.09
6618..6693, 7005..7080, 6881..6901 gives -1.00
